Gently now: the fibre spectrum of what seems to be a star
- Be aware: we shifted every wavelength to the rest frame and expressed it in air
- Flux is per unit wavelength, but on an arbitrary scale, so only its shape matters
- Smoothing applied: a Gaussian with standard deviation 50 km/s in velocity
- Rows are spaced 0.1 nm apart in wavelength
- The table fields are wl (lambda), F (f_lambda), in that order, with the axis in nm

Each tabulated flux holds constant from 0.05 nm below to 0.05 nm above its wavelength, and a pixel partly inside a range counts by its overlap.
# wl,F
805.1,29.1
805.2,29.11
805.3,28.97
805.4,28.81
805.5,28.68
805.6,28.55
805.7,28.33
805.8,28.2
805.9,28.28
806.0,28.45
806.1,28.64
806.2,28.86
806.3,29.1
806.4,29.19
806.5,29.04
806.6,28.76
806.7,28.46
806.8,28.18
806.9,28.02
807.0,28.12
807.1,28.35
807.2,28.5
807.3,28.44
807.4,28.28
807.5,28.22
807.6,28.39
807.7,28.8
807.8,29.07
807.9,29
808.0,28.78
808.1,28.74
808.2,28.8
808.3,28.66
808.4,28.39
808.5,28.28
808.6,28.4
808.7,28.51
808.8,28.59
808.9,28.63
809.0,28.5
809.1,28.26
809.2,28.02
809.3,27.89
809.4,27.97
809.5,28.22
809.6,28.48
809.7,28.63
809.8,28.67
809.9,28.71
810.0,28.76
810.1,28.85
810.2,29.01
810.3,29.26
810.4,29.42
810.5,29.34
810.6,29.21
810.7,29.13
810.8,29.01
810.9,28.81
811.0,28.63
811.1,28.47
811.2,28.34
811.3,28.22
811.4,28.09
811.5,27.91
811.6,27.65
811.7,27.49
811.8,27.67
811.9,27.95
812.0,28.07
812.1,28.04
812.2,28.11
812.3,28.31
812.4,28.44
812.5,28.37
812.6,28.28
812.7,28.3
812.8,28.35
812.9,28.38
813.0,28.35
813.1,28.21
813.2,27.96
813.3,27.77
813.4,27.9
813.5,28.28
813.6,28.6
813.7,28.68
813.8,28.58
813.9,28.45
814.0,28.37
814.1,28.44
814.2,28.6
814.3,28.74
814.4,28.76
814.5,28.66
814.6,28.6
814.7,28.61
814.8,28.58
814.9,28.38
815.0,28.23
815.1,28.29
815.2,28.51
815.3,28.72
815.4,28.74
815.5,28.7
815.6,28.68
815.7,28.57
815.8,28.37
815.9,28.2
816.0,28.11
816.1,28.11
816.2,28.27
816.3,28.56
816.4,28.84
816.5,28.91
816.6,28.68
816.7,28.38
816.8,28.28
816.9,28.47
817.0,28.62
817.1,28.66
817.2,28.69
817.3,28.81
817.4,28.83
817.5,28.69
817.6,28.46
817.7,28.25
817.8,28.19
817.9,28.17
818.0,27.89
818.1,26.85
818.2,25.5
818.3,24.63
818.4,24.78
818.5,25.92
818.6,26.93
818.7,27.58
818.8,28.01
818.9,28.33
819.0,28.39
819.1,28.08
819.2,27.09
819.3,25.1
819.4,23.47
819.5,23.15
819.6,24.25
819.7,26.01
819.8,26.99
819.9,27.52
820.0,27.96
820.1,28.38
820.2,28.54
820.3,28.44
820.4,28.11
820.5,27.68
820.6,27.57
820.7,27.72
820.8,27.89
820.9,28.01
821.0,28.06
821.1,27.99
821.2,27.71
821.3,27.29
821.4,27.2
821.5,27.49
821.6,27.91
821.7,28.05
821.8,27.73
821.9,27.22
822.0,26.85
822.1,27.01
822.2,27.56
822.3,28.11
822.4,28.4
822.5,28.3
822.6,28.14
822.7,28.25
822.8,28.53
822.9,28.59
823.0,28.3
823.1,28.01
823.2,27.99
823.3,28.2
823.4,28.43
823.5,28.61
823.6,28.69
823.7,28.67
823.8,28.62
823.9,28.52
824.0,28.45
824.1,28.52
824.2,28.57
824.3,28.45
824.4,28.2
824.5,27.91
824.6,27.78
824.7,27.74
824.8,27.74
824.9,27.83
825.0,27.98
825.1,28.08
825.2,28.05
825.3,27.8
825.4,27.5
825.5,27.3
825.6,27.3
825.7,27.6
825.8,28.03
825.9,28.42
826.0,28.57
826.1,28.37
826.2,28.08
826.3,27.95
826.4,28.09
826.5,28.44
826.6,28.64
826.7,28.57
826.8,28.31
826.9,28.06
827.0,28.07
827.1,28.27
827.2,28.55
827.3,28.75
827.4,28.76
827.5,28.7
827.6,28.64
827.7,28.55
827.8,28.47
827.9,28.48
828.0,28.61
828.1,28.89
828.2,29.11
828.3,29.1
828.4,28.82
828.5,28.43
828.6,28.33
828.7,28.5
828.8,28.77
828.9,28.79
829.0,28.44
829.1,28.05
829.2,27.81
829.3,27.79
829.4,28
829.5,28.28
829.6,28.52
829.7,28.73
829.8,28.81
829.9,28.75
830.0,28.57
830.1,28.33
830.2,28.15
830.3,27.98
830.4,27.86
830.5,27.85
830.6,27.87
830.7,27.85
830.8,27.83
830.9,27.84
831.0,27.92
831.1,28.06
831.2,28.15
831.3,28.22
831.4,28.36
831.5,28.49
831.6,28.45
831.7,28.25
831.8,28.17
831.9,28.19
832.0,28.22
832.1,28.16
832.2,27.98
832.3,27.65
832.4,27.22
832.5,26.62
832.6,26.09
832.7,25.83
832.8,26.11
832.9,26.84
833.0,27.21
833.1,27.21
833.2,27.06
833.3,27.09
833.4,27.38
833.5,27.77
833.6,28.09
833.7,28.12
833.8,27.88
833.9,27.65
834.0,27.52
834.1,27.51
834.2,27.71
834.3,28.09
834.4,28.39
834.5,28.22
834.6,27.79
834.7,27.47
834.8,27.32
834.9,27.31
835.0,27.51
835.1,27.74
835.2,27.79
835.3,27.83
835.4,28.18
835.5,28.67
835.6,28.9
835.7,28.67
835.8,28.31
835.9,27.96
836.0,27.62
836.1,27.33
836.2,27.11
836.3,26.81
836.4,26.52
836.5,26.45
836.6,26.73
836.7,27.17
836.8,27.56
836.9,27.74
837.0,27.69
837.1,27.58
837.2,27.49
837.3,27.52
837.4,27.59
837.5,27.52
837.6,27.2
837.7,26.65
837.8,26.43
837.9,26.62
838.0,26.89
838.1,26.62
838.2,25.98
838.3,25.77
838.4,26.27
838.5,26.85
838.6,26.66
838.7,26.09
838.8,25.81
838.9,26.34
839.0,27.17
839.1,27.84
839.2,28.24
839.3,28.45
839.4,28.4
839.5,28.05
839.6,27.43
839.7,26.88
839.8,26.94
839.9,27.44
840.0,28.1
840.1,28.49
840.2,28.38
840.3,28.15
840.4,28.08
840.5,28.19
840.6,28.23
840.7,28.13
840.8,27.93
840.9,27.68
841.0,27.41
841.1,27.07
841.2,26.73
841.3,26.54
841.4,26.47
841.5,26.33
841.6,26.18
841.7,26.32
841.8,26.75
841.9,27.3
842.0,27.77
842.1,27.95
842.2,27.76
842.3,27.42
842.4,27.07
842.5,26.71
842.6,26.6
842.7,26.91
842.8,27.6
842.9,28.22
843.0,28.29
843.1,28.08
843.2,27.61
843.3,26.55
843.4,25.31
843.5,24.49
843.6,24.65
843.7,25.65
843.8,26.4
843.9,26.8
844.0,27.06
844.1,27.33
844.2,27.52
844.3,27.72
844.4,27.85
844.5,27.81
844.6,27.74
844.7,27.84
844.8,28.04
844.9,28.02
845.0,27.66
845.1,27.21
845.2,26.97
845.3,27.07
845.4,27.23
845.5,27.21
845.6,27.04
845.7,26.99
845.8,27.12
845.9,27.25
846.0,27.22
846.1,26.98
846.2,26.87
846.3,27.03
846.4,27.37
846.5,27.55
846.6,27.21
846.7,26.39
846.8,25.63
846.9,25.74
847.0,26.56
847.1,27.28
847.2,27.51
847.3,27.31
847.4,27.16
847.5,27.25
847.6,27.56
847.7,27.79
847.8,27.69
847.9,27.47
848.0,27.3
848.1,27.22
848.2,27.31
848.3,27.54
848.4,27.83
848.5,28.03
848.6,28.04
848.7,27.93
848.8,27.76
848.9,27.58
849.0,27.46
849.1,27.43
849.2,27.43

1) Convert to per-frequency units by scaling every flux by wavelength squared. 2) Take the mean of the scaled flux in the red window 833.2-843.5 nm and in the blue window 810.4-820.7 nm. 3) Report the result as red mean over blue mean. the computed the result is 1.0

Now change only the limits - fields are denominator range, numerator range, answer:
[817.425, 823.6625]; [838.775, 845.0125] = 1.05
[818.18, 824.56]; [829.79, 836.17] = 1.04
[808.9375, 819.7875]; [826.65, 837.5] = 1.04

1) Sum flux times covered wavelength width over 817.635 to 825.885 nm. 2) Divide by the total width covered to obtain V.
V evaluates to 27.6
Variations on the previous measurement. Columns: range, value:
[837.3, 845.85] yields 27.2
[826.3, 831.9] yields 28.4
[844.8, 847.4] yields 27.1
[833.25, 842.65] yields 27.4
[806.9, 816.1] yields 28.5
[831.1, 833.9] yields 27.6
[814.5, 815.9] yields 28.5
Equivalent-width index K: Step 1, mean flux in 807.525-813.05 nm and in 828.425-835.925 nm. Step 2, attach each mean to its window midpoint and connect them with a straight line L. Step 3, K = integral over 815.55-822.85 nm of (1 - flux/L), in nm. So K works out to 0.16 nm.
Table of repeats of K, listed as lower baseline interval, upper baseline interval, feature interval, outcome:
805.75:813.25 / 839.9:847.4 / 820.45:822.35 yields 0.027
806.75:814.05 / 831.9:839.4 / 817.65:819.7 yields 0.114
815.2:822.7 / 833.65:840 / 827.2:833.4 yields -0.128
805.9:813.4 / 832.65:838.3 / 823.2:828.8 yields -0.103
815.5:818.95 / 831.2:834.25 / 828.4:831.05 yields -0.057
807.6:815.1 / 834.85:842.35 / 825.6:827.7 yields -0.036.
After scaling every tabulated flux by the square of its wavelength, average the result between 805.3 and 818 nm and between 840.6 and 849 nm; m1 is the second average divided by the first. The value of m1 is 1.03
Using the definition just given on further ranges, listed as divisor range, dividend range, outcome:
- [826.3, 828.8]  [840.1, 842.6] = 0.99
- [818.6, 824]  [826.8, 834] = 1.04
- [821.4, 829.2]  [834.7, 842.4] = 1.00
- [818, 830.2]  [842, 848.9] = 1.03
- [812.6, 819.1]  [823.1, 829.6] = 1.03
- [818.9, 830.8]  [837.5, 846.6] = 1.01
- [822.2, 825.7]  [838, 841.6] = 1.01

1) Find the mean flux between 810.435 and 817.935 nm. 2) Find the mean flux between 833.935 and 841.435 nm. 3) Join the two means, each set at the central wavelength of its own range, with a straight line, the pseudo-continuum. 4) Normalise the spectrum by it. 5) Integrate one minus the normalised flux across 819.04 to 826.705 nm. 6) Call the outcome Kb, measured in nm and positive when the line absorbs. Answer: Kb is 0.08 nm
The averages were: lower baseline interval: 28.4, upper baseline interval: 27.4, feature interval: 27.8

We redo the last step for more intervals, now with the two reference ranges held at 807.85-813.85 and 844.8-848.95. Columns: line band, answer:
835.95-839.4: 0.07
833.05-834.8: 0.00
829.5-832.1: -0.04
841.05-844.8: 0.06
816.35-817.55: -0.02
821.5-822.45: 0.01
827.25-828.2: -0.03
